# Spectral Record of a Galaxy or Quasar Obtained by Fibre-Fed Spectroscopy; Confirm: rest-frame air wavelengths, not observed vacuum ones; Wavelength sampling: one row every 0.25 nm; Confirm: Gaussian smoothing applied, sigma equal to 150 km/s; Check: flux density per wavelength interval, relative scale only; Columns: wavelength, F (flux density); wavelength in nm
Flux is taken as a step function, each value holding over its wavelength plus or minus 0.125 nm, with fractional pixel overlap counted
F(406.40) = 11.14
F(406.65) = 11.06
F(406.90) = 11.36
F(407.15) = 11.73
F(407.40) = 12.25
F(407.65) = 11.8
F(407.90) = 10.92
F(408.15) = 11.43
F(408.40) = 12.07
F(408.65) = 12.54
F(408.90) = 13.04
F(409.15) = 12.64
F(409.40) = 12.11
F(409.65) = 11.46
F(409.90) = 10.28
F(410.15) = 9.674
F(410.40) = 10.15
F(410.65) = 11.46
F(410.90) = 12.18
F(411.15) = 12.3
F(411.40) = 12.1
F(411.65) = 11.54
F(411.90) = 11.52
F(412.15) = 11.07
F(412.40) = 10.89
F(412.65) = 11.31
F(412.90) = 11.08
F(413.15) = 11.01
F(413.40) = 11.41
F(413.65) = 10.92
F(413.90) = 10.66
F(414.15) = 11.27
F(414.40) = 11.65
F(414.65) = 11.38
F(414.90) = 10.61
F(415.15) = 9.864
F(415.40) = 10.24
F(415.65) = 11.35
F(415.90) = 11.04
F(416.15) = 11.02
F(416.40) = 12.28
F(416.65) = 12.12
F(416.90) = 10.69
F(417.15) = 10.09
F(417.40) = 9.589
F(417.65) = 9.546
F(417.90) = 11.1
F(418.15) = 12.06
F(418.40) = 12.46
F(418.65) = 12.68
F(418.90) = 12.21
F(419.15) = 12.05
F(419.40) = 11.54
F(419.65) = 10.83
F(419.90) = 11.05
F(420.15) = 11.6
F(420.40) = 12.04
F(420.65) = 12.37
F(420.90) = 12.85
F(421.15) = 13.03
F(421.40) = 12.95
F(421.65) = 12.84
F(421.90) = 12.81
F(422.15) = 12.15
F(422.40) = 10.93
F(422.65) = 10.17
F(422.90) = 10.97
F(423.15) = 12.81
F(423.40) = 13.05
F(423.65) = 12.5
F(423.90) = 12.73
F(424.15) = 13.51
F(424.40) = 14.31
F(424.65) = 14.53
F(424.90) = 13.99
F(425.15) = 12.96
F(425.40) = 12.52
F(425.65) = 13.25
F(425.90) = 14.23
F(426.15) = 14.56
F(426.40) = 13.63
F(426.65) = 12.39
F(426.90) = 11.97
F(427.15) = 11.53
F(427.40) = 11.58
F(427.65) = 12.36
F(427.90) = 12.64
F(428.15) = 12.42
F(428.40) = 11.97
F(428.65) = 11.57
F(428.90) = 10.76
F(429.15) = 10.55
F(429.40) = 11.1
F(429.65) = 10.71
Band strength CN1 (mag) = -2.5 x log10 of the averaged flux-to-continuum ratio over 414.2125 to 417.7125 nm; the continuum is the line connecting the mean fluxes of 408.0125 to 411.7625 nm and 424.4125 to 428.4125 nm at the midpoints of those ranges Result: 0.12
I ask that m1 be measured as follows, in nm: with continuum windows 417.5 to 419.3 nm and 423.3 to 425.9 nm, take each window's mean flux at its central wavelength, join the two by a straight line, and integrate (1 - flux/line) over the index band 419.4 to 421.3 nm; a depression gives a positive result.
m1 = 0.04 nm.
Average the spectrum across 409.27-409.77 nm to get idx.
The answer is 11.8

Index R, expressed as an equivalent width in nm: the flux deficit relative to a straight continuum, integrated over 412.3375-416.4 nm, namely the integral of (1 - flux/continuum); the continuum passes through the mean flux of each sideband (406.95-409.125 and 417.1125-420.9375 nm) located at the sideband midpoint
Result 0.24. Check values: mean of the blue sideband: 12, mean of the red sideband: 11.5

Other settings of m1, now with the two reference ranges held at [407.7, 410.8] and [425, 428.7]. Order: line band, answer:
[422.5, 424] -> 0.05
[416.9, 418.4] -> 0.17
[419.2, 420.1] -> 0.07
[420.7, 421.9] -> -0.06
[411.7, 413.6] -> 0.09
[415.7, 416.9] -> 0.05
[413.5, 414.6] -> 0.06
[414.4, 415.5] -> 0.11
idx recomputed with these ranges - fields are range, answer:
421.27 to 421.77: 12.9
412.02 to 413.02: 11.1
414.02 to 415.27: 11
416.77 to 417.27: 10.4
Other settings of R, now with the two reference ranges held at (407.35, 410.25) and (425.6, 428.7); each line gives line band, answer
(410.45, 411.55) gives -0.01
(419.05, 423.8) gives 0.12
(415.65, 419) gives 0.23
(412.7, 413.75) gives 0.07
